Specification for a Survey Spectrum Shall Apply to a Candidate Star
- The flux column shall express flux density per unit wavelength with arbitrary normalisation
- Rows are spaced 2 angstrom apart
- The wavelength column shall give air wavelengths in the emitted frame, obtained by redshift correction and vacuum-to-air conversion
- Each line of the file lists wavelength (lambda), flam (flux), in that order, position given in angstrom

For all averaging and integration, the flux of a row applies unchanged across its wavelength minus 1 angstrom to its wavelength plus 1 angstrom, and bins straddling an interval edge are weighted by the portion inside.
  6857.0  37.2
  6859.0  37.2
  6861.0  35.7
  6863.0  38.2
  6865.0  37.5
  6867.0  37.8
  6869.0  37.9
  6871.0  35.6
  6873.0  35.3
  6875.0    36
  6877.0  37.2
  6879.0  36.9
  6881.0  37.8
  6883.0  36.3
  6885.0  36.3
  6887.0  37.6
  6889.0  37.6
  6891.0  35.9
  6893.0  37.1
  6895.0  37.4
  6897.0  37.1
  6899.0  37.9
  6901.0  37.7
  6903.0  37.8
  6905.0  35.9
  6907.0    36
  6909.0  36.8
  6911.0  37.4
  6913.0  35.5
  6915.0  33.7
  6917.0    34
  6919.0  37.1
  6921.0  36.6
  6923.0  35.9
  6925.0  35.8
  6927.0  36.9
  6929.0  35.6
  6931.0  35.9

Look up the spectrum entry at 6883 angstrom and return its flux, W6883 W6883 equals 36.3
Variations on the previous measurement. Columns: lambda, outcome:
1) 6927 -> 36.9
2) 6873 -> 35.3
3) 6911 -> 37.4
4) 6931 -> 35.9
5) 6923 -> 35.9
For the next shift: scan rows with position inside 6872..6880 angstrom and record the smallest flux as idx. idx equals 35.3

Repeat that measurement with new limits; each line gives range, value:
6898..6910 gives 35.9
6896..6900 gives 37.1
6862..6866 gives 37.5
